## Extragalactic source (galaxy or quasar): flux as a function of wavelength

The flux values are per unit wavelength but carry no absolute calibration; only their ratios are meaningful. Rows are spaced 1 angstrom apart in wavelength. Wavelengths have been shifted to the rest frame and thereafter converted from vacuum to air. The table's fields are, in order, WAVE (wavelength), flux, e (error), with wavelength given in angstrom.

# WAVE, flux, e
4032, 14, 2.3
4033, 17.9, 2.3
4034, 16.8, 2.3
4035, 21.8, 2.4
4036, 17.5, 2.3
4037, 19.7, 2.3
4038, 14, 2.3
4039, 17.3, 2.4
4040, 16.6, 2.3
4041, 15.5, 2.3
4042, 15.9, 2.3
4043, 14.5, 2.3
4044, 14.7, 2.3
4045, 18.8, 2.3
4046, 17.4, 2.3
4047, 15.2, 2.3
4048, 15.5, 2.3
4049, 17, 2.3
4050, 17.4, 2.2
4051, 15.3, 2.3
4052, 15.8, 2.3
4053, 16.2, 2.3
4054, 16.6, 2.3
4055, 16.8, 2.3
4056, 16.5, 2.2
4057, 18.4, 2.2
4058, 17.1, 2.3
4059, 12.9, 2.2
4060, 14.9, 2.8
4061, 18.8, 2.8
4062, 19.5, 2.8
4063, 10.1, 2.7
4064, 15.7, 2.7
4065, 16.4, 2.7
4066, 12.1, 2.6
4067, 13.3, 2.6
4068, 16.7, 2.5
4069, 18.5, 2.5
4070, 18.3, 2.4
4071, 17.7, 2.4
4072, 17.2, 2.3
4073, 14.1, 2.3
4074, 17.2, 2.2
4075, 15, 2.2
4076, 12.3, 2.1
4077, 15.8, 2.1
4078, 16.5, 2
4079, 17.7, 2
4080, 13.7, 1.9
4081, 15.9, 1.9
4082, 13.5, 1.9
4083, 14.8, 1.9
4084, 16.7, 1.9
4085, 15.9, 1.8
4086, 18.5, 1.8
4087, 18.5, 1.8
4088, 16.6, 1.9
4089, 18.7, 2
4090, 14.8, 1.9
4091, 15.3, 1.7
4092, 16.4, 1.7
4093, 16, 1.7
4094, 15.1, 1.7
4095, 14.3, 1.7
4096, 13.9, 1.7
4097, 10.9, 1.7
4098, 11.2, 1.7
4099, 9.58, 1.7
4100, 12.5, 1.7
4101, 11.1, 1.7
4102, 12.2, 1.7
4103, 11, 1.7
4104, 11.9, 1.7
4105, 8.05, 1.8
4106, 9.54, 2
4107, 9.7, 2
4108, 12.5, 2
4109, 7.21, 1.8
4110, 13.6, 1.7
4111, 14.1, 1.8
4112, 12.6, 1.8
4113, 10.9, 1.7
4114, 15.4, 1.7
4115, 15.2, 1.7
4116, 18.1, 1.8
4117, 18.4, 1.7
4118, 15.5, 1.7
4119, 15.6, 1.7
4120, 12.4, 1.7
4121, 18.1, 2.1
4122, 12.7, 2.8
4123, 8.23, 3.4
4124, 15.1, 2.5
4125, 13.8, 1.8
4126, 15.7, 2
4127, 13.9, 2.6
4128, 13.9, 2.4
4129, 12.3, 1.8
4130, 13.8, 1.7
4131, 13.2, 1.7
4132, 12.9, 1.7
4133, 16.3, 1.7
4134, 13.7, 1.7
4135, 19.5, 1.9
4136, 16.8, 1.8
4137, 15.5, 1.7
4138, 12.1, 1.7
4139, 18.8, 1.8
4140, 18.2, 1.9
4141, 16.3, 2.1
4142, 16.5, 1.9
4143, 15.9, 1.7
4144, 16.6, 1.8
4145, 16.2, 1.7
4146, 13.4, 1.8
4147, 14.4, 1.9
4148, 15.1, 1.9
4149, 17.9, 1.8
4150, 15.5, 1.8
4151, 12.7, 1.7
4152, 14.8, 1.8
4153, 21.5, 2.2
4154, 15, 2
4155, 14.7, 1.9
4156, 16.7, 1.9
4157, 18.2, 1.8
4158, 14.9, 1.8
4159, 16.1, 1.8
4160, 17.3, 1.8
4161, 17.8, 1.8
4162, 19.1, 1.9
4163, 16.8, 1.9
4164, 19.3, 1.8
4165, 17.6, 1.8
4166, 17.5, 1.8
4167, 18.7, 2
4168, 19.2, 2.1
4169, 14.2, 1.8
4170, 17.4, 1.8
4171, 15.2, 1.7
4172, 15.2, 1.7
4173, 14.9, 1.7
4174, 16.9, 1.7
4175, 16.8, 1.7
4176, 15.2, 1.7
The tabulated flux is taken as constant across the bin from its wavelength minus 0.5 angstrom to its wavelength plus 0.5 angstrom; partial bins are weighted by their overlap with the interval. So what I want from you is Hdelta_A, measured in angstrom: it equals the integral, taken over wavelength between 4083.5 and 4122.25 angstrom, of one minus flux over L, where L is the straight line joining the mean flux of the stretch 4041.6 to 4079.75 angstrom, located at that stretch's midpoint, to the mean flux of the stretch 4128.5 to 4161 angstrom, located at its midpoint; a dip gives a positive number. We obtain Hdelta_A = 4.92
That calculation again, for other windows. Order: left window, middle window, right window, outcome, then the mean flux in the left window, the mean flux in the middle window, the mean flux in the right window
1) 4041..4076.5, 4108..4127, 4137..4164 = 2.6 angstrom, 16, 14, 16.3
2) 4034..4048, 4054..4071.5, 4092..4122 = -0.6 angstrom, 16.8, 16.1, 13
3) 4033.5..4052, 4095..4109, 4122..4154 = 4.2 angstrom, 16.7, 11.1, 15.1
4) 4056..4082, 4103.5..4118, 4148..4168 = 3.2 angstrom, 15.8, 12.8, 17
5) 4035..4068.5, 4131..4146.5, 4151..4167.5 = 1.0 angstrom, 16.1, 15.8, 17.1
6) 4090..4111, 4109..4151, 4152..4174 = -1.2 angstrom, 12.2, 14.9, 17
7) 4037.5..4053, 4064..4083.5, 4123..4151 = 0.2 angstrom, 16.1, 15.6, 15.1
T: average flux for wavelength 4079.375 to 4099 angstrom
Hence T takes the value 15.2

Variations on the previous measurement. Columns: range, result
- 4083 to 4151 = 14.4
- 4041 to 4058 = 16.4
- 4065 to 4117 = 14.3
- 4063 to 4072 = 15.8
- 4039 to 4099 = 15.8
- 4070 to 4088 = 16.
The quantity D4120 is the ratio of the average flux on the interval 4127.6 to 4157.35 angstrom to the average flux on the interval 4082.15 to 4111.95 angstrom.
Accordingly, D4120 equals 1.16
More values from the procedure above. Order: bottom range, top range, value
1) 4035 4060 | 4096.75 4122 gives 0.77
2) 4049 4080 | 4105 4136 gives 0.86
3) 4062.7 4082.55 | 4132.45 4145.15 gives 1.06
